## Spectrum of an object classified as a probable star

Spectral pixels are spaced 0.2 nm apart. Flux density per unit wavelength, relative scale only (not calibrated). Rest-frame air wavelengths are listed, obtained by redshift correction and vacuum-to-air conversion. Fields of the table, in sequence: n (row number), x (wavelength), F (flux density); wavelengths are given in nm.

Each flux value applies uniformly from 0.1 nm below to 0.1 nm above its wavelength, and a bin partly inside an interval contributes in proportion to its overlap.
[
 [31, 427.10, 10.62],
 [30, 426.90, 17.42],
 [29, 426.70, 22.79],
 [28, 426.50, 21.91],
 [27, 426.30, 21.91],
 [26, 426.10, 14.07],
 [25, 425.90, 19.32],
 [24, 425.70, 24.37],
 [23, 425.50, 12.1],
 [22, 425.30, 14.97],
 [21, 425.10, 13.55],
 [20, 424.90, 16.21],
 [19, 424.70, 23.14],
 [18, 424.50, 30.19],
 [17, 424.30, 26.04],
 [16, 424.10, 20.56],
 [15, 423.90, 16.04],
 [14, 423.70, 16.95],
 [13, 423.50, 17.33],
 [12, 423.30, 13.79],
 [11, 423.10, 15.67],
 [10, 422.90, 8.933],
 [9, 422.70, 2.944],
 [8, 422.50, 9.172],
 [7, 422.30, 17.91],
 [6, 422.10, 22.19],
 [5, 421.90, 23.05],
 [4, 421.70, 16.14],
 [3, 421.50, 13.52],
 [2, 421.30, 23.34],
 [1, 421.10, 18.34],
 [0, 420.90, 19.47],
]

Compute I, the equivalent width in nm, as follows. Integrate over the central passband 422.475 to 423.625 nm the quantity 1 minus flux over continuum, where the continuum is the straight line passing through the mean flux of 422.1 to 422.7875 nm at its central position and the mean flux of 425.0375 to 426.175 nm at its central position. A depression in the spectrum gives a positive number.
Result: 0.12 nm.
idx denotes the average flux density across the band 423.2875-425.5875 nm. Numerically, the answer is 18.6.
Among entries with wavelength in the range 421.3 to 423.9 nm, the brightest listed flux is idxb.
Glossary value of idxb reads 23.34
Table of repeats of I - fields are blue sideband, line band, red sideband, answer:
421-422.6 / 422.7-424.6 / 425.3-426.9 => 0.09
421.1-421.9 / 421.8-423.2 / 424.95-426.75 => 0.31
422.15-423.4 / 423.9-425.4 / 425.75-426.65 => -0.41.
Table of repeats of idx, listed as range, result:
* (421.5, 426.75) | 17.6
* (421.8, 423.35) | 14.2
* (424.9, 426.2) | 16.4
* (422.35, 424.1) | 13.2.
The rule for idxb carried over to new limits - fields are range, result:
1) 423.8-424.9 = 30.19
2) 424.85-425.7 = 24.37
